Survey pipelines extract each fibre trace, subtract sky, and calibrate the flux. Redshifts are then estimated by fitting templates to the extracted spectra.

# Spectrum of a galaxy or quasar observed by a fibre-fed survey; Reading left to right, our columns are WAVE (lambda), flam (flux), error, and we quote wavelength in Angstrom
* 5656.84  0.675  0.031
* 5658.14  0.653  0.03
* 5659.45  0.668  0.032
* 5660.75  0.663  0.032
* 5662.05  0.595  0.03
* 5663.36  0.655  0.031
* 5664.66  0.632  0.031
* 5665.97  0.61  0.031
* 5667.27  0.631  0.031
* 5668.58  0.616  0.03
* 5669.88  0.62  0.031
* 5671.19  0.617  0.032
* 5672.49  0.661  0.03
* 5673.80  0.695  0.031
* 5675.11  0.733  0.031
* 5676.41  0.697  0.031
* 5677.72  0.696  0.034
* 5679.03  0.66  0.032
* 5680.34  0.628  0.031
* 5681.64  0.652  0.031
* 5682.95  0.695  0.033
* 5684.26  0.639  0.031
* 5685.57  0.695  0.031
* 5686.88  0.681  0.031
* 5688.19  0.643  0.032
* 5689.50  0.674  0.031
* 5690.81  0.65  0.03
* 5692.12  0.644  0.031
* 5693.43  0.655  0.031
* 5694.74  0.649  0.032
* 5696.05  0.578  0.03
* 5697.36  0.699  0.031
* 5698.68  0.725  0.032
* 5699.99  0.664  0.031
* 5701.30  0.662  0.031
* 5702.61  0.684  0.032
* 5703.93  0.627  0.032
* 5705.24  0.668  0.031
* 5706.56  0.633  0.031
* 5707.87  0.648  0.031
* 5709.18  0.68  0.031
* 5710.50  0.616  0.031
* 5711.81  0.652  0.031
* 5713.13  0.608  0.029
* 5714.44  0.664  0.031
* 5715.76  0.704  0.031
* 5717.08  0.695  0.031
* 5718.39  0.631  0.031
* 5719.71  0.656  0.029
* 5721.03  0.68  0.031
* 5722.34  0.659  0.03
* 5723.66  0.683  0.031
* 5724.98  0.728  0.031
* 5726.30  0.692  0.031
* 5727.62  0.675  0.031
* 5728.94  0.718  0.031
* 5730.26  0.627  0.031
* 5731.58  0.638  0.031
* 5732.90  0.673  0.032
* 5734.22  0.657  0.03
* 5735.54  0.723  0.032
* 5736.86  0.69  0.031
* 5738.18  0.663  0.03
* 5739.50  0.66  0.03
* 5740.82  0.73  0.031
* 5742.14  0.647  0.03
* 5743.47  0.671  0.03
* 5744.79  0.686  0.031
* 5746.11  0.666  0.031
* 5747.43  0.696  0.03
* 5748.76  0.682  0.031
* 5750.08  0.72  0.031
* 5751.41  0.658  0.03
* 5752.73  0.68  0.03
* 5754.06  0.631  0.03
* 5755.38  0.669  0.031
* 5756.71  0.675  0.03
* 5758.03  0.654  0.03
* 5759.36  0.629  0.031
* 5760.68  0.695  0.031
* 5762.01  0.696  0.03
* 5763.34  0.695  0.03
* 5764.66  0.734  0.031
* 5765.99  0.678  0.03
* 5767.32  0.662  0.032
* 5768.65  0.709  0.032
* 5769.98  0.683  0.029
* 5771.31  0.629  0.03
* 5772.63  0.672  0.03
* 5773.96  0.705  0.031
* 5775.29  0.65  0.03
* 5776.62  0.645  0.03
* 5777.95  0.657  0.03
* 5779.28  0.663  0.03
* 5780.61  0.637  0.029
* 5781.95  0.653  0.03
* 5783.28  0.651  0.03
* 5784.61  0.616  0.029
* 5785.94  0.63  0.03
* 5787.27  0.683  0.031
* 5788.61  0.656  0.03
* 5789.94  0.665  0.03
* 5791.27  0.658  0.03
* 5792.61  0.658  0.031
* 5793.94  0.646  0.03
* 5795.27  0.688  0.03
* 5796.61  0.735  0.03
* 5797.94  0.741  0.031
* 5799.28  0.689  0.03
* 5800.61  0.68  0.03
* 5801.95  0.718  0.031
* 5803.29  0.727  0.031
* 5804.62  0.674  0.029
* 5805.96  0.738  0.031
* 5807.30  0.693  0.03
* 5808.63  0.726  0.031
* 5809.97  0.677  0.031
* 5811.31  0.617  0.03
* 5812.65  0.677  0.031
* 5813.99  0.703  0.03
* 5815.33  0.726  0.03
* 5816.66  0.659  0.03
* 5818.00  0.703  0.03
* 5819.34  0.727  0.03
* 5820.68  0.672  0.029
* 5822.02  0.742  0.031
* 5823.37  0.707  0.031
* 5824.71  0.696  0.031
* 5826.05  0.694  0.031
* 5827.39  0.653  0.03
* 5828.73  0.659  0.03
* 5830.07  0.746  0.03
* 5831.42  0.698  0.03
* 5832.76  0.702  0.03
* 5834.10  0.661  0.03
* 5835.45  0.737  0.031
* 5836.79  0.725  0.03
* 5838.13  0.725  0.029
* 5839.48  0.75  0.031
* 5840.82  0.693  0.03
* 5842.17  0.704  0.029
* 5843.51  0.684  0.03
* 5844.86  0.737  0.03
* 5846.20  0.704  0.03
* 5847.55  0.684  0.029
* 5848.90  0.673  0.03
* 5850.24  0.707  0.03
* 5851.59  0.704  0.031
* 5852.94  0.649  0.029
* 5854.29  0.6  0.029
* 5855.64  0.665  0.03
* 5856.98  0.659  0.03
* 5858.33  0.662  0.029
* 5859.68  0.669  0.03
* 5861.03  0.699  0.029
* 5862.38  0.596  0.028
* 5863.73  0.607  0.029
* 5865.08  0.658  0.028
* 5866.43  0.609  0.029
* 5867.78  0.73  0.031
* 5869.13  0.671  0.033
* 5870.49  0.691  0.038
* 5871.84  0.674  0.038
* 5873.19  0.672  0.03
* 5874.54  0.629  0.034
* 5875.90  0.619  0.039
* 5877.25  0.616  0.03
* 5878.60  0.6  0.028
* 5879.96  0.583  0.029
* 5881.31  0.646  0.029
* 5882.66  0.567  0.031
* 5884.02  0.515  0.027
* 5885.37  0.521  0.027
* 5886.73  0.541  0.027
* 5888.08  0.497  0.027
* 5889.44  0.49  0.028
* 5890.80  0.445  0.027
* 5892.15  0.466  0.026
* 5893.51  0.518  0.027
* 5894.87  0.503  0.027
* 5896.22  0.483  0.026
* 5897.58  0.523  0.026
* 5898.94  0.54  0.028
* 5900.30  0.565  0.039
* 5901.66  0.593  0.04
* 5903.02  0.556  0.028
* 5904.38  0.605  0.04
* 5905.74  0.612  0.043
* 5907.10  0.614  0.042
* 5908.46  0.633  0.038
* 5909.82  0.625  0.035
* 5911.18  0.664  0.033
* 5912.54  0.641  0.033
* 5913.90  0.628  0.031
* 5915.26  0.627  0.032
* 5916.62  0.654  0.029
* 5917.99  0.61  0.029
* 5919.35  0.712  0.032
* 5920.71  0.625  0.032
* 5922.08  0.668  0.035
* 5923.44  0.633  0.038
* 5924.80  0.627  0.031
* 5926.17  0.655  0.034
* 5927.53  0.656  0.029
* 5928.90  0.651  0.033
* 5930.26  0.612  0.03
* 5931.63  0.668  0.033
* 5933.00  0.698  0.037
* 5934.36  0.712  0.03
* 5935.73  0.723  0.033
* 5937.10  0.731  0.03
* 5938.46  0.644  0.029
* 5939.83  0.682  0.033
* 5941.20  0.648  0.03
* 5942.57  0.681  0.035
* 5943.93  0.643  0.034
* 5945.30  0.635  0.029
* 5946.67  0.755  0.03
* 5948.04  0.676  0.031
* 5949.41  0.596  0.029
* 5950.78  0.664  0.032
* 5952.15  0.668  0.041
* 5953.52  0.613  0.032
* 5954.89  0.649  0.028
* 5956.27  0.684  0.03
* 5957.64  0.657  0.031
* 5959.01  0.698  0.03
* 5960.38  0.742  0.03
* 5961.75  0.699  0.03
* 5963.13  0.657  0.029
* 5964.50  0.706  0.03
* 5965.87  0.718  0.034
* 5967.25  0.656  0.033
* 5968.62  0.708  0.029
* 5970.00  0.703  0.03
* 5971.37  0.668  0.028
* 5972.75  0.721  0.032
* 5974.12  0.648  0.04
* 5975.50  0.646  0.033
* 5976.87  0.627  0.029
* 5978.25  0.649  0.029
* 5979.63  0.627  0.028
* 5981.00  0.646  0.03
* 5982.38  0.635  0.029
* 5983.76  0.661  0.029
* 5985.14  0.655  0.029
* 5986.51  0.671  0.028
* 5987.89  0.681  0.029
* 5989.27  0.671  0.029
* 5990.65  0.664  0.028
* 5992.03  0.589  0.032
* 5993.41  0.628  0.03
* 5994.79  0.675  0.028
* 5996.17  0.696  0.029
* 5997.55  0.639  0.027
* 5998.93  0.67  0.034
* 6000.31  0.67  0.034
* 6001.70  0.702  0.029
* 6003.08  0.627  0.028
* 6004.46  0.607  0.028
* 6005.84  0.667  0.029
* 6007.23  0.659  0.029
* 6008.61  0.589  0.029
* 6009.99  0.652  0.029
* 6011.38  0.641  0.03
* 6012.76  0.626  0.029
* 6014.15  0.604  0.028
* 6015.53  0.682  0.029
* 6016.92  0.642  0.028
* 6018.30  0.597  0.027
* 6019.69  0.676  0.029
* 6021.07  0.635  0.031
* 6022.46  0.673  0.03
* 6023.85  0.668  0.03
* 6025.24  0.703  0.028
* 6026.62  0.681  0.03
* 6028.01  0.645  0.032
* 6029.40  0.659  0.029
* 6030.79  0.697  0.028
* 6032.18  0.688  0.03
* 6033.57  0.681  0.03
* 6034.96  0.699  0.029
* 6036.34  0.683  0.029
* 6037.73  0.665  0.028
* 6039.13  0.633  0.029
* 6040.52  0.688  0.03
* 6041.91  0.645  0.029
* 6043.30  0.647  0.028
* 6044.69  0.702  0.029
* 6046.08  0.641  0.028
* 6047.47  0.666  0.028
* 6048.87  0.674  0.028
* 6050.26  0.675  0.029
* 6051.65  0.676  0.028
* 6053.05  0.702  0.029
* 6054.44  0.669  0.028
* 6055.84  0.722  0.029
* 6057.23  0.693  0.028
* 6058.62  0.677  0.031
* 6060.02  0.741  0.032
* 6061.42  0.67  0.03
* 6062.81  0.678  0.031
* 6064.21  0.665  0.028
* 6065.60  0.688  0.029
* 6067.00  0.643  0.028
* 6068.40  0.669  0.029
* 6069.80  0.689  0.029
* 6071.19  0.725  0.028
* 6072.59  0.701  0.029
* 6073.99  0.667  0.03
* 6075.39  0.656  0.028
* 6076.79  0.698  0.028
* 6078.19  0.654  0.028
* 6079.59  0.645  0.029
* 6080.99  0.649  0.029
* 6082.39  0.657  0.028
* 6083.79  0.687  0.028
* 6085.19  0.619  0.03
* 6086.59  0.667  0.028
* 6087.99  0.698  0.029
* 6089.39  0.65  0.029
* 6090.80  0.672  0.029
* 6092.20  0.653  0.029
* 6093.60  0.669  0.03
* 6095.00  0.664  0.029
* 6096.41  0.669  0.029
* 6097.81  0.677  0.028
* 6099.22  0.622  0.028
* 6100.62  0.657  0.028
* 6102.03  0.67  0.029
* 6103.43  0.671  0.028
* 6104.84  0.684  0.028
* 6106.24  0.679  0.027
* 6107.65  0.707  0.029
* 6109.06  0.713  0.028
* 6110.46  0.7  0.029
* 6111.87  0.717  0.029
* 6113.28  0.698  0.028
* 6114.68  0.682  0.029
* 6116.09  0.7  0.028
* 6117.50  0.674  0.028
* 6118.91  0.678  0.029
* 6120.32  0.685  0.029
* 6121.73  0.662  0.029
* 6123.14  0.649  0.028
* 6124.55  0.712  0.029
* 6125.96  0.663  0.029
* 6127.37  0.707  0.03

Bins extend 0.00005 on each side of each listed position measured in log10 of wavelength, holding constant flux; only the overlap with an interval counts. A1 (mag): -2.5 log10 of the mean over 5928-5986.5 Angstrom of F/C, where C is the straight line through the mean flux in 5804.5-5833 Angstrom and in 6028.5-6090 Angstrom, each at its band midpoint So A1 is 0.02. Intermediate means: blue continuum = 0.695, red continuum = 0.675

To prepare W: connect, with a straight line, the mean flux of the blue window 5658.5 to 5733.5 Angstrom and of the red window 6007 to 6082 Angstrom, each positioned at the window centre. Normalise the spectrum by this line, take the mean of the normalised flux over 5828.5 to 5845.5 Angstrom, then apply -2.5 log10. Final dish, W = -0.07 mag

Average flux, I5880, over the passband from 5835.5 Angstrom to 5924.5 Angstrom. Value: 0.625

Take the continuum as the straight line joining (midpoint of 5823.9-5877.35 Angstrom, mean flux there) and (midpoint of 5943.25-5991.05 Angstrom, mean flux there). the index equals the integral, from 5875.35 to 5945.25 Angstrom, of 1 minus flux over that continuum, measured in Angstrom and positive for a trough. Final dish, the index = 6.81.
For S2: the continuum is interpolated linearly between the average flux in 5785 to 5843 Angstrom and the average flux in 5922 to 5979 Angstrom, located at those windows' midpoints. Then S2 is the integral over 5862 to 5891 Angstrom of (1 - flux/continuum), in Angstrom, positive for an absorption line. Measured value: 3.5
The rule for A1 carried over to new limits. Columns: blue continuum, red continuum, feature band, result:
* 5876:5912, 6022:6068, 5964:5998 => -0.06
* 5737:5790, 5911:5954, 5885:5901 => 0.29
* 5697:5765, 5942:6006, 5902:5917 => 0.07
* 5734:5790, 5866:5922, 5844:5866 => -0.08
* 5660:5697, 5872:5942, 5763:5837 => -0.09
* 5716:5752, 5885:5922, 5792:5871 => -0.12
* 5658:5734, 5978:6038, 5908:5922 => 0.02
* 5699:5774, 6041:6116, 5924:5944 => 0.01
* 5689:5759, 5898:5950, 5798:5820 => -0.06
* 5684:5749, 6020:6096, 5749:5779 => -0.01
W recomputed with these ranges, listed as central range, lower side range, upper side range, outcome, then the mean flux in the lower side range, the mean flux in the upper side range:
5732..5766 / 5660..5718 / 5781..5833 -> -0.01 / 0.657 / 0.686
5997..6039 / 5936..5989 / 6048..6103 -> 0.02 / 0.67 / 0.673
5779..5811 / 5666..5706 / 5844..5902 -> -0.08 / 0.66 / 0.609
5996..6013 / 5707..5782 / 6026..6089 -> 0.04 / 0.672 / 0.675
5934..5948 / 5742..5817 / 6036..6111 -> -0.01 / 0.677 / 0.674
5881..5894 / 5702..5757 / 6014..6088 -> 0.28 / 0.67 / 0.672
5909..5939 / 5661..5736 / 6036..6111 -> 0.02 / 0.661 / 0.674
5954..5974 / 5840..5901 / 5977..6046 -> -0.07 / 0.615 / 0.657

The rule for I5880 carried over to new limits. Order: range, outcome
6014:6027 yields 0.658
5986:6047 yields 0.658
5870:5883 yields 0.631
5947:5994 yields 0.665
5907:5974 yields 0.666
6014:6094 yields 0.671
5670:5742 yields 0.667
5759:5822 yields 0.68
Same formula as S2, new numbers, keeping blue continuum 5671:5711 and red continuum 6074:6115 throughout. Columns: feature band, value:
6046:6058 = -0.2 Angstrom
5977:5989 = 0.3 Angstrom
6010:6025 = 0.5 Angstrom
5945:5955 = 0.2 Angstrom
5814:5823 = -0.5 Angstrom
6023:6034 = -0.1 Angstrom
